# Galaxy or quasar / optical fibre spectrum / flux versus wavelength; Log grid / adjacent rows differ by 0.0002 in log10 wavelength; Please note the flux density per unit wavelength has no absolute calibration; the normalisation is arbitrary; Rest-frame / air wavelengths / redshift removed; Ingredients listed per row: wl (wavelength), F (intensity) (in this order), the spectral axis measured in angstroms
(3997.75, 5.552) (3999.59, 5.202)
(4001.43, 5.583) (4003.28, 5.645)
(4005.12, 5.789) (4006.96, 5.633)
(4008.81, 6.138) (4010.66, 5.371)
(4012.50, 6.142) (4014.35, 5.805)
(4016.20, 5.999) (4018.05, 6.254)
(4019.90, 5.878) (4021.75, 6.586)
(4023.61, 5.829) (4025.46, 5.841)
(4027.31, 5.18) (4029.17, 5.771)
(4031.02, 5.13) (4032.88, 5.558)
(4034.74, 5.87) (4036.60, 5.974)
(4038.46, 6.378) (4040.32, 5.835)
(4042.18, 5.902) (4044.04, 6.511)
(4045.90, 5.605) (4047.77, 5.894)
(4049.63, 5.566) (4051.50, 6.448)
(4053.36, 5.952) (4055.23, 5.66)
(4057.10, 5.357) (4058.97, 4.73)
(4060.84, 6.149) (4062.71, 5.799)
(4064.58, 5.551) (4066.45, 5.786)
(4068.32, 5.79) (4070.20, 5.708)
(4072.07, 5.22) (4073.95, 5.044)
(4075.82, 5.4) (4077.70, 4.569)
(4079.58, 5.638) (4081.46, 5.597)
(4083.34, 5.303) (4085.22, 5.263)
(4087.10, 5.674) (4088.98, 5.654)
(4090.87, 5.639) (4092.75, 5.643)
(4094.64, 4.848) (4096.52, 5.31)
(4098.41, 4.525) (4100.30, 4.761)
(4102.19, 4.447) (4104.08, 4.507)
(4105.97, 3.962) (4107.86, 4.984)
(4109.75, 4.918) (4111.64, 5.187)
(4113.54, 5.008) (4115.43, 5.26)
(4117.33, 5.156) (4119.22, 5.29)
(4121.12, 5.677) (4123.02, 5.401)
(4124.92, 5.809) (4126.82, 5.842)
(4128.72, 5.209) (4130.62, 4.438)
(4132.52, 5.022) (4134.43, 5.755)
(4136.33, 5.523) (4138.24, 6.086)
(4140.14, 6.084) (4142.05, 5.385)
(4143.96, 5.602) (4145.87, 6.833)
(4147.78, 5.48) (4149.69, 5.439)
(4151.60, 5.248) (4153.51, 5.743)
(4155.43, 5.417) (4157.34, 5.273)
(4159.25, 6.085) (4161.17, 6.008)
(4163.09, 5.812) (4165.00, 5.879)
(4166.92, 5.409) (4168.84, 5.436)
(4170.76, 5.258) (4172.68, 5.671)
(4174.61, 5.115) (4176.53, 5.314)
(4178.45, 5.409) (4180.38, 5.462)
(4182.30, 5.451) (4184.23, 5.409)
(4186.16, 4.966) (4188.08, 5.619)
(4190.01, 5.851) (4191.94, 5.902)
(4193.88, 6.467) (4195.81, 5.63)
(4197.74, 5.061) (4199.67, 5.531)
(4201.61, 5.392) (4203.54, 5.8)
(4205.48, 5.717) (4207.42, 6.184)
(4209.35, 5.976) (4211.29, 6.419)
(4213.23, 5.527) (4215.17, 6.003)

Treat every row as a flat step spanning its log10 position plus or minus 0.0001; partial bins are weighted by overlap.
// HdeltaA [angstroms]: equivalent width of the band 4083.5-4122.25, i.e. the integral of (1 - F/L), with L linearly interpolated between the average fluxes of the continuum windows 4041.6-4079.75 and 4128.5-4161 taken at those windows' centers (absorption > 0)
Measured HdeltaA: 3.6 angstroms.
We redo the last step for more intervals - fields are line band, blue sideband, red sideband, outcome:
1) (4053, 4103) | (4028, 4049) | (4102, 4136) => 1.18 angstroms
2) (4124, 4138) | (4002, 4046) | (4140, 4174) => 0.71 angstroms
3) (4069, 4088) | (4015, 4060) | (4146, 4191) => 1.27 angstroms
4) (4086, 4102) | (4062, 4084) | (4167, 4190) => 0.65 angstroms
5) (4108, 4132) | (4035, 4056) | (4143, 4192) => 2.00 angstroms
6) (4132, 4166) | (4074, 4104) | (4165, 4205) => -1.99 angstroms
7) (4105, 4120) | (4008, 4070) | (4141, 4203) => 1.91 angstroms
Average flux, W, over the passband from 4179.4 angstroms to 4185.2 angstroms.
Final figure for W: 5.43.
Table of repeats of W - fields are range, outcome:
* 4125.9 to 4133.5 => 5.13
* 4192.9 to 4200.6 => 5.67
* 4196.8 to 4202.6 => 5.33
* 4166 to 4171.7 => 5.37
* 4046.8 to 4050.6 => 5.73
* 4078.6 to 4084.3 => 5.5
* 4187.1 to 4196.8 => 5.89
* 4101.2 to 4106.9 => 4.31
